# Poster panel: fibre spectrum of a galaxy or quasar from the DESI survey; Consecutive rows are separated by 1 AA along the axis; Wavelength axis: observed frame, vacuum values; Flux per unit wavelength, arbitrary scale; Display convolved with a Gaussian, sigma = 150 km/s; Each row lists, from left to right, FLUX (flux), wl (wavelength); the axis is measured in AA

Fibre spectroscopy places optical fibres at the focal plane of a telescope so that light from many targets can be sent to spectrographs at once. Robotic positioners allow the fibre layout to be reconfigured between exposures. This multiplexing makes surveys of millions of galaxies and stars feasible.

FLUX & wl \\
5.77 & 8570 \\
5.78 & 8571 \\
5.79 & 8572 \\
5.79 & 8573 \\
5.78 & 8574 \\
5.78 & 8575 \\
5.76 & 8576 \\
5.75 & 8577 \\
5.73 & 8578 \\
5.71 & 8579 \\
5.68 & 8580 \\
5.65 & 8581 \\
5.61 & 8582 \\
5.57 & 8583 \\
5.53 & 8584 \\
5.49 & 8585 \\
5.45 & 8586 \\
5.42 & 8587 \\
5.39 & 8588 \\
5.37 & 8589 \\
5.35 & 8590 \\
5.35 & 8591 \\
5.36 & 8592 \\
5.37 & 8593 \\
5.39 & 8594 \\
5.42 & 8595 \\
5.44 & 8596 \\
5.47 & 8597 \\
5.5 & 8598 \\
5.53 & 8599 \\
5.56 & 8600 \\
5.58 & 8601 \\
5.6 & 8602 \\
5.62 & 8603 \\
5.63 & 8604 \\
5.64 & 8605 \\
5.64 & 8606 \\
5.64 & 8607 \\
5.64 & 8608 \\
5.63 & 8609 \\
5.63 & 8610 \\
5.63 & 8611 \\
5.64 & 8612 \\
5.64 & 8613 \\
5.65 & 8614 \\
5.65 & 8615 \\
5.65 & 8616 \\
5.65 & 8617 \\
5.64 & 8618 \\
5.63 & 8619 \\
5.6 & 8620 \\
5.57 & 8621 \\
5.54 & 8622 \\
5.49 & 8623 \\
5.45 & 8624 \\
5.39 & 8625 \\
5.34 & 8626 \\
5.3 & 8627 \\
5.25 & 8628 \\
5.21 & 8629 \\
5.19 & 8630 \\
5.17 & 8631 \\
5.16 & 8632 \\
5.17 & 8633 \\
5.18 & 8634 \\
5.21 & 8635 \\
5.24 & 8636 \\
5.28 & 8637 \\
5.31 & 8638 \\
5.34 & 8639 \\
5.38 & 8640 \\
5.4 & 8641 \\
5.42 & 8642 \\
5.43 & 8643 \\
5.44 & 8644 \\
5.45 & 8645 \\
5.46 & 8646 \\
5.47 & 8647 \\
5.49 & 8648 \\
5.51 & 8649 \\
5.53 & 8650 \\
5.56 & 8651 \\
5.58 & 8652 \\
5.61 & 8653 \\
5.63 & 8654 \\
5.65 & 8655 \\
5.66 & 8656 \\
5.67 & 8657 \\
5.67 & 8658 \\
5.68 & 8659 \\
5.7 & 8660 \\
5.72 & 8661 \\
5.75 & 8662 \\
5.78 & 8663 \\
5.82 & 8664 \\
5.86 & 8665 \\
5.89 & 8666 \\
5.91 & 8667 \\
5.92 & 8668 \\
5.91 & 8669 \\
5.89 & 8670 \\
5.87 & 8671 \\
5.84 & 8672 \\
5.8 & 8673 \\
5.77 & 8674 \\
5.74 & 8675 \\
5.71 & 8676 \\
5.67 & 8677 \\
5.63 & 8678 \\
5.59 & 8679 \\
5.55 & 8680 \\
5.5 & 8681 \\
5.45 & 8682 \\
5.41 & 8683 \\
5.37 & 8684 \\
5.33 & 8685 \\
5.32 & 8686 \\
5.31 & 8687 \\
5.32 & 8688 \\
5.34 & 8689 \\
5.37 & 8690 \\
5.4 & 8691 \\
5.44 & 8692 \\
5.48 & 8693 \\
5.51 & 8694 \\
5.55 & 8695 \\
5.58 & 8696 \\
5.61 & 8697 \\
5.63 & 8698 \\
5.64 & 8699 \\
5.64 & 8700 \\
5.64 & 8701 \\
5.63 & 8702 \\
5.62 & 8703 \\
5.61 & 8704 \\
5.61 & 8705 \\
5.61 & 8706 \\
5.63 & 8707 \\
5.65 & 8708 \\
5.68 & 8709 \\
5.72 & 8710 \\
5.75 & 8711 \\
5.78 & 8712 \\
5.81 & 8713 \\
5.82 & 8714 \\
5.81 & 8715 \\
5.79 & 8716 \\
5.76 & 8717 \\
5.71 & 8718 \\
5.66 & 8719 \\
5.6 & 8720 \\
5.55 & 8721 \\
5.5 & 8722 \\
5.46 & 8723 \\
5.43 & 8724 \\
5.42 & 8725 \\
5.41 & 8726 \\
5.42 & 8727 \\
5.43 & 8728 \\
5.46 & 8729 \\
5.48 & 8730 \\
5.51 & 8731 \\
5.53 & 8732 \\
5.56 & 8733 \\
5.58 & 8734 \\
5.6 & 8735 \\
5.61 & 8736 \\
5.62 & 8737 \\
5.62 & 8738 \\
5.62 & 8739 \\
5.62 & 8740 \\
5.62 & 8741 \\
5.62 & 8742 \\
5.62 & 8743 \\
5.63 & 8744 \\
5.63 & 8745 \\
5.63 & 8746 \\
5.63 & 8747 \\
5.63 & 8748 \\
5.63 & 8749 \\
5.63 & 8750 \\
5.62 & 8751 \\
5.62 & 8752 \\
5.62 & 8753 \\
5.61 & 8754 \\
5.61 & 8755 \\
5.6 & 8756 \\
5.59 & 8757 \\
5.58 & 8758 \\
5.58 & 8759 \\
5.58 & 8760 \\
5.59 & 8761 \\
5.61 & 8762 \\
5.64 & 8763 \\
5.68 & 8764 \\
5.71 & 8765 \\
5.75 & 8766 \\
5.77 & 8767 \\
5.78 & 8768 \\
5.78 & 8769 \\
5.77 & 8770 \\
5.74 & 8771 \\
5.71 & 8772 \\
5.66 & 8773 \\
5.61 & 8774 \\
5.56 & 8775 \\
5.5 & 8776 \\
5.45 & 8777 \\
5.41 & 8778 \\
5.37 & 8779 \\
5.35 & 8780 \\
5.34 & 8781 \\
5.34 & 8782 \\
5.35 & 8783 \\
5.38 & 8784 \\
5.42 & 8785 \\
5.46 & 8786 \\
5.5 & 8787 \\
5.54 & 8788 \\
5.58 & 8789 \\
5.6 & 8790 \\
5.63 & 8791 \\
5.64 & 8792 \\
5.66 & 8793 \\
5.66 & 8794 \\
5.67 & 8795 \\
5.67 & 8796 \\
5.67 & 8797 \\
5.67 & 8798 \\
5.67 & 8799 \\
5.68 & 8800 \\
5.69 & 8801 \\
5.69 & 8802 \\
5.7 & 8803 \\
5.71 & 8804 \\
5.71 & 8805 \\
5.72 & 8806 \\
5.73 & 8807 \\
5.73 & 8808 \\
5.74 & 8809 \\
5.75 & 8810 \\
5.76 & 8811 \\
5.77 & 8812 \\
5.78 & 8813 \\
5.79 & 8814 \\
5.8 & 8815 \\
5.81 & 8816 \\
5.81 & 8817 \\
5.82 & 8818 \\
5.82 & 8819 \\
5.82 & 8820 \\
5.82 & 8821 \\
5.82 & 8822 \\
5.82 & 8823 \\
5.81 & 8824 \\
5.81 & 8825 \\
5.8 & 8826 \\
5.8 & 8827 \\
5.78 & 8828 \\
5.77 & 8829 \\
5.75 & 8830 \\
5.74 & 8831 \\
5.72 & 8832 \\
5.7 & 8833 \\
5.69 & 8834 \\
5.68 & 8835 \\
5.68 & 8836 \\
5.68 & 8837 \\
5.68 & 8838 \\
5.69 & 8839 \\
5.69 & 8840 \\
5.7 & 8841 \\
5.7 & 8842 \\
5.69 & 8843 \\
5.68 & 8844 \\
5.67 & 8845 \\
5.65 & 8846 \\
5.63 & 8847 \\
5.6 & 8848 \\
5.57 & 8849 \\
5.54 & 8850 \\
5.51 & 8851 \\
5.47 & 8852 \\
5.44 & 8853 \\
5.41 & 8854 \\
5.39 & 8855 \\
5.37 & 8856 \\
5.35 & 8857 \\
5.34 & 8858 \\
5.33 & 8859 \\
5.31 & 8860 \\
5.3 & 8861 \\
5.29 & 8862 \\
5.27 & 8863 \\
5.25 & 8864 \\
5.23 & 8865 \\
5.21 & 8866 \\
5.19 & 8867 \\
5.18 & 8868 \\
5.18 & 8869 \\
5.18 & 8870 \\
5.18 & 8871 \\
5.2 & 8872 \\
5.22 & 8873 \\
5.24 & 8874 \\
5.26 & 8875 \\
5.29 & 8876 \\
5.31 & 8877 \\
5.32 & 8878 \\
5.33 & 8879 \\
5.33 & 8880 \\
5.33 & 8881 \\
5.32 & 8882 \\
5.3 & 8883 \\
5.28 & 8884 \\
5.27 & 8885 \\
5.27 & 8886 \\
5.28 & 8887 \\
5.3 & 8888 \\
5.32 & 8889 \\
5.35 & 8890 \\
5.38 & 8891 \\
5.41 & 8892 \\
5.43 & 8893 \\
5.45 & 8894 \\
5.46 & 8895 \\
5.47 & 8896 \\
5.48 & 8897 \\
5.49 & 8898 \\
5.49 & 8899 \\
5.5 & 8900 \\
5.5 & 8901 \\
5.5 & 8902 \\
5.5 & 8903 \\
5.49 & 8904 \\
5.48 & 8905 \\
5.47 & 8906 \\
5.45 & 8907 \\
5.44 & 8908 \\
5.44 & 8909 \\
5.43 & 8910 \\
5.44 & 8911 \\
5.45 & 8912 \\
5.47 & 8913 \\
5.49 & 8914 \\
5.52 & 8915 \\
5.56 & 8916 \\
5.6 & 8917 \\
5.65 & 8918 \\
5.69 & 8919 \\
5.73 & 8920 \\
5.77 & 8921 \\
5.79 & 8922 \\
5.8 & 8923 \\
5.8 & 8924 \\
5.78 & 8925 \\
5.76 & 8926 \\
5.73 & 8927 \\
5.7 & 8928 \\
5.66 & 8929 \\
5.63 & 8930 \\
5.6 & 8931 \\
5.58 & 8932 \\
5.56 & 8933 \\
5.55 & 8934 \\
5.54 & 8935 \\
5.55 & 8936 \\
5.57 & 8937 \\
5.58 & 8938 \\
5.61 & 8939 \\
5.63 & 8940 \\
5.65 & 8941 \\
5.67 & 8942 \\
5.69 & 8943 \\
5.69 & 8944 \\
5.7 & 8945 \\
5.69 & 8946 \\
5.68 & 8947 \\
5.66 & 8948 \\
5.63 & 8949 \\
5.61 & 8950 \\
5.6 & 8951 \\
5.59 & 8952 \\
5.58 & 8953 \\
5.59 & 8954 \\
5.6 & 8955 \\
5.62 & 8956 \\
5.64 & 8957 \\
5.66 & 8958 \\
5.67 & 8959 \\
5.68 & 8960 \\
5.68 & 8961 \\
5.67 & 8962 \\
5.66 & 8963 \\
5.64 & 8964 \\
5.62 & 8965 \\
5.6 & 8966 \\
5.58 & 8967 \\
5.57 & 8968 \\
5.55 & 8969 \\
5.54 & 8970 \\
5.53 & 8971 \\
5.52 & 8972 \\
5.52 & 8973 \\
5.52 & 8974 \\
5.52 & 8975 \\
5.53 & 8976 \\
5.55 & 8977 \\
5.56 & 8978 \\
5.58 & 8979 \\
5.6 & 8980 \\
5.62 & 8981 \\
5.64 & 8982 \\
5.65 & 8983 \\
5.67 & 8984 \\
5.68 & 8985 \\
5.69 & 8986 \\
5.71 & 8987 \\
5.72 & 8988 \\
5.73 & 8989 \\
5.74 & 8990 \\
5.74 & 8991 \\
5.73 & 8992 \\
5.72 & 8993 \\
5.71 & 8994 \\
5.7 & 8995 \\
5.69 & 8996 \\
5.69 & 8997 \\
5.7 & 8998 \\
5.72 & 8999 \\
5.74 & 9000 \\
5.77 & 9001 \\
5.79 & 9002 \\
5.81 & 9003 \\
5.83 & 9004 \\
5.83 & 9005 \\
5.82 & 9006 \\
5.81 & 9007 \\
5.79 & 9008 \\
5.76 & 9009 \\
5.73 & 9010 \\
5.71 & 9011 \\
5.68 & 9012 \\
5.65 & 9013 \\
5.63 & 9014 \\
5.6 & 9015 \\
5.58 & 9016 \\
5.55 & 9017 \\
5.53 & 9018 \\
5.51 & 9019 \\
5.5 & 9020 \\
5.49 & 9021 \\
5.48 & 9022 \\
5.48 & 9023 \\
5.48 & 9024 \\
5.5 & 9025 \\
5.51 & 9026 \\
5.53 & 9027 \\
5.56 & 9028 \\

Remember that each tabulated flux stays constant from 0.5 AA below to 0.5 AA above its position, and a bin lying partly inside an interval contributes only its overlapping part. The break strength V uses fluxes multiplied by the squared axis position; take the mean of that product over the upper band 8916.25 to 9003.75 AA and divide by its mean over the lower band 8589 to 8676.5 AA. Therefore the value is 1.10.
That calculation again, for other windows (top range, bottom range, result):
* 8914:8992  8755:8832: 1.03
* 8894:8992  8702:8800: 1.04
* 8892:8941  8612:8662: 1.08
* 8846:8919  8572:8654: 1.04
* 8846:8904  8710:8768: 0.98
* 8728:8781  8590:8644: 1.06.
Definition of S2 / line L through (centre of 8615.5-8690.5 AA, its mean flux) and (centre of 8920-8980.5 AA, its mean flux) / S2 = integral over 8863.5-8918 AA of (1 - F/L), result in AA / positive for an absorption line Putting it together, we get 2.3 AA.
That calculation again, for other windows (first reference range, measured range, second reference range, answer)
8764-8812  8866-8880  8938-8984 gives 0.94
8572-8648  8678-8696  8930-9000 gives 0.29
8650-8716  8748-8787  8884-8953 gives 0.21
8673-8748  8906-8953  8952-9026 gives 0.10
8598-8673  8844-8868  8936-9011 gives 0.92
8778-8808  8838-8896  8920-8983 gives 2.23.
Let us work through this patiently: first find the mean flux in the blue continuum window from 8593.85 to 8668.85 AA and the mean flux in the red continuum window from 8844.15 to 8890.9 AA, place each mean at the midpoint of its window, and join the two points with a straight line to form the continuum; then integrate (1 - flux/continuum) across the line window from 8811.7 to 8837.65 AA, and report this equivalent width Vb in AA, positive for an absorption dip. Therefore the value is -1.91 AA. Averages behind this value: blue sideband 5.53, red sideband 5.34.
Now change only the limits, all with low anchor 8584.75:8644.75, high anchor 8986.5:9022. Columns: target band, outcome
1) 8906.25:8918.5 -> 0.3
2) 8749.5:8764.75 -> -0.2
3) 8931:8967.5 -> 0.2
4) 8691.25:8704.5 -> -0.2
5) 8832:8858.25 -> 0.0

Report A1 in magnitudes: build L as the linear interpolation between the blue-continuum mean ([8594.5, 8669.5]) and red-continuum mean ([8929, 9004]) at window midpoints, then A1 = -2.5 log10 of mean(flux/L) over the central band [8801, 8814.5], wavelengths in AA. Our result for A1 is -0.03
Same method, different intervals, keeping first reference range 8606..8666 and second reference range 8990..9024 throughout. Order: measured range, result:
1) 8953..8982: 0.01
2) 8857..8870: 0.07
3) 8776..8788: 0.03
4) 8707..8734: -0.01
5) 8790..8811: -0.02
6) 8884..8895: 0.06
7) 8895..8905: 0.03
